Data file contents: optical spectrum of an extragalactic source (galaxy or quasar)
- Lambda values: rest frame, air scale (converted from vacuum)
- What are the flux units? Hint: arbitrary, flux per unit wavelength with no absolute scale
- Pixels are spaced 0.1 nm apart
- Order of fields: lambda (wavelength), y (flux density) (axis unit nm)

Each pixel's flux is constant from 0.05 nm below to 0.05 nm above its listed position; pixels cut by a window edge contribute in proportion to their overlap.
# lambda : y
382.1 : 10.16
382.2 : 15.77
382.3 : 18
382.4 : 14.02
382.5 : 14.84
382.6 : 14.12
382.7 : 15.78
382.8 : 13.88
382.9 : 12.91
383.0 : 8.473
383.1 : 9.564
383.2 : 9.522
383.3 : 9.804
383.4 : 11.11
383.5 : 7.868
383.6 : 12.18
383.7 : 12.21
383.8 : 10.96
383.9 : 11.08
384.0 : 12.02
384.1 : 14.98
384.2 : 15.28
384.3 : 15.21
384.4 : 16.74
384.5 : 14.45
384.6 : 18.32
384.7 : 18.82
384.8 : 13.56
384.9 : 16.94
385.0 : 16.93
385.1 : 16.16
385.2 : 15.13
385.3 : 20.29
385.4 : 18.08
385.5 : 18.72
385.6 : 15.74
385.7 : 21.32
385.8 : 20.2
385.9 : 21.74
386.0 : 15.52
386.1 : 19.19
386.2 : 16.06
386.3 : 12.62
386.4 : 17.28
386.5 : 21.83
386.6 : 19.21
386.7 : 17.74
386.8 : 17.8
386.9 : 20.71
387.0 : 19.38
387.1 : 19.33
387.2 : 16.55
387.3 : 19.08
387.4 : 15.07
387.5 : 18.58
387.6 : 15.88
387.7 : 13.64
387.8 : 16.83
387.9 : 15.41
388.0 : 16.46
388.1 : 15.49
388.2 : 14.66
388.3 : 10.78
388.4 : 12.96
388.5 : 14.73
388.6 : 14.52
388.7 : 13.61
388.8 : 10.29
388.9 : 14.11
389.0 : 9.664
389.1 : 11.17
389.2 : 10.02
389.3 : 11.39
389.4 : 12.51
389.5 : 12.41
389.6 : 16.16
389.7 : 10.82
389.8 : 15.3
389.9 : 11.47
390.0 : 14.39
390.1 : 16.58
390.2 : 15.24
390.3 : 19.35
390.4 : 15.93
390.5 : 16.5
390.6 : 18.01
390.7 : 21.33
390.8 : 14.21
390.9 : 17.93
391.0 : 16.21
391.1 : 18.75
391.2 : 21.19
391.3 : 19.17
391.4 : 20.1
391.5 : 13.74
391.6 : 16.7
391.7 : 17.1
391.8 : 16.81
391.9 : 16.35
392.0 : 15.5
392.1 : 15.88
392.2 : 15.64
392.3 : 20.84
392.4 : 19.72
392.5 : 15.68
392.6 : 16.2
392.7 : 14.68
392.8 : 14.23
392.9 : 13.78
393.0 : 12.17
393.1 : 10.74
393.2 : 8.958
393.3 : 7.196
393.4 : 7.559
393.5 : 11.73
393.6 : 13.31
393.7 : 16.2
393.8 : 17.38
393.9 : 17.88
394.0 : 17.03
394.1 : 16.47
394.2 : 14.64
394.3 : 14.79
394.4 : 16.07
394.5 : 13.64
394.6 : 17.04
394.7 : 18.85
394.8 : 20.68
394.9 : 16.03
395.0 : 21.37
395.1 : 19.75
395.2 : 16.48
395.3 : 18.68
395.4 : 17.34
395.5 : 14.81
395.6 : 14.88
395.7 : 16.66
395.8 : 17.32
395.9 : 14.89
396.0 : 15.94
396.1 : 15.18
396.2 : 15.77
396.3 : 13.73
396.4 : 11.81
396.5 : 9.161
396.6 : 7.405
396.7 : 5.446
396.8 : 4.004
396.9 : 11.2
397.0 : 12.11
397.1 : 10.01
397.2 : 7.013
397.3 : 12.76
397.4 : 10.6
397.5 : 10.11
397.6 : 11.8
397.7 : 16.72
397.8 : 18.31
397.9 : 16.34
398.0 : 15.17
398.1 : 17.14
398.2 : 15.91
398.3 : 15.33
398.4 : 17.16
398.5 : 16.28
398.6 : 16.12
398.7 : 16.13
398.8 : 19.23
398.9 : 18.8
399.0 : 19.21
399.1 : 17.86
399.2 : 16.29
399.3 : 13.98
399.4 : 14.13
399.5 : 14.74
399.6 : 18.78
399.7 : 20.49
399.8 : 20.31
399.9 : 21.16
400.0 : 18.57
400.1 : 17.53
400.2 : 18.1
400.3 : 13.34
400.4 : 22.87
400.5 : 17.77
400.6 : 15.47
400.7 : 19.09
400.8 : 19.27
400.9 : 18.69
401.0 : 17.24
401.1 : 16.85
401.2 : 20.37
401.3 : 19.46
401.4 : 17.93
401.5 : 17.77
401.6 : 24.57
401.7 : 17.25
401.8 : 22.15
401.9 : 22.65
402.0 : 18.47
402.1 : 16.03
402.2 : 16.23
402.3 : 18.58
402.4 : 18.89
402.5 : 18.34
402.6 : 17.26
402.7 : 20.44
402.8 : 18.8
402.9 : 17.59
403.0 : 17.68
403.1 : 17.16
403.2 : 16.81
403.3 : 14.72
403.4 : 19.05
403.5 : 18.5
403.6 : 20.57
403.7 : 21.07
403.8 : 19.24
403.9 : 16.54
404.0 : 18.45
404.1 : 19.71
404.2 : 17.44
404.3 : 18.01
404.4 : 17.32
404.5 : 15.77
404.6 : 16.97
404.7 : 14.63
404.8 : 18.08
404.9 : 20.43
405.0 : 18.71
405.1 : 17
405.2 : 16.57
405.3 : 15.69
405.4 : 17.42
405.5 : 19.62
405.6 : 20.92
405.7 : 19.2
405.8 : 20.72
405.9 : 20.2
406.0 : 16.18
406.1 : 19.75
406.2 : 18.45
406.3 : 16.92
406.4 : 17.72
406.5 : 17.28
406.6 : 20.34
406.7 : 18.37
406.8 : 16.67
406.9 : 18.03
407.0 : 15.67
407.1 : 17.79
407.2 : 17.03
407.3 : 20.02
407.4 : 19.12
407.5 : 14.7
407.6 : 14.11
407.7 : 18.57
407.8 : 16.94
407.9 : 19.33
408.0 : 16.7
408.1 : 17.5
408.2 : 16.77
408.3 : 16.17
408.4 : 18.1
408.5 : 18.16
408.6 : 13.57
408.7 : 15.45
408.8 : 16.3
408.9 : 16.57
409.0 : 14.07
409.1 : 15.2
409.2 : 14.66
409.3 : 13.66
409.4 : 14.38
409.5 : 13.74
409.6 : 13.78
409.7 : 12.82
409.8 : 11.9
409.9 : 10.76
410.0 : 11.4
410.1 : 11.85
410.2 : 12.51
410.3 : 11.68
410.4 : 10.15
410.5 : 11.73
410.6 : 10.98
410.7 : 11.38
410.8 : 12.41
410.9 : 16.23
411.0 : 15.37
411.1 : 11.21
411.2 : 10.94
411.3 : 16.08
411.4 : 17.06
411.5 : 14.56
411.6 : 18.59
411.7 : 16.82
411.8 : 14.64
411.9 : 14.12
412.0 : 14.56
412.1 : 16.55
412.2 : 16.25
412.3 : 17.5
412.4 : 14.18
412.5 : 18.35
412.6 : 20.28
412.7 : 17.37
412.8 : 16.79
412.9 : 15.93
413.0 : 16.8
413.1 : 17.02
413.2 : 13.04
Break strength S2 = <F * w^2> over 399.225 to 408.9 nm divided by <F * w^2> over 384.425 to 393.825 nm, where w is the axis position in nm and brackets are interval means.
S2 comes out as 1.23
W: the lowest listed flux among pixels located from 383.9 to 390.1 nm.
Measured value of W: 9.664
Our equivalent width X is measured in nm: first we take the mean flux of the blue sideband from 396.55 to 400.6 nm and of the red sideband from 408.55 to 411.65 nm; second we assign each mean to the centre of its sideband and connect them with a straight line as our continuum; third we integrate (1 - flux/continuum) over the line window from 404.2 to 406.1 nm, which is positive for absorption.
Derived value -0.50 nm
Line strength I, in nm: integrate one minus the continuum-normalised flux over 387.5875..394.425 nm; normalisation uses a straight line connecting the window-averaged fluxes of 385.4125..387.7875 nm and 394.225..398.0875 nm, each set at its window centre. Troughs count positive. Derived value 0.54 nm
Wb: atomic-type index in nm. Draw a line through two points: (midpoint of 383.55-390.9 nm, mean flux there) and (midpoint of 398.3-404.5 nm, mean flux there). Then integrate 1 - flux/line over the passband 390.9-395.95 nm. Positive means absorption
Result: 0.23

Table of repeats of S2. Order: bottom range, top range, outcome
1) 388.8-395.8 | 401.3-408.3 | 1.24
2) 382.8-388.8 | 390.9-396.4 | 1.07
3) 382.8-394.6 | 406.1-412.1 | 1.11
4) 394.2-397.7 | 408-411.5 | 1.07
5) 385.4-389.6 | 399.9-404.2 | 1.26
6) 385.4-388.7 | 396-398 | 0.73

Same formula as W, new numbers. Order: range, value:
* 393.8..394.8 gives 13.64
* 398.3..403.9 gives 13.34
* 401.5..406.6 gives 14.63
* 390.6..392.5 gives 13.74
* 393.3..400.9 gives 4.004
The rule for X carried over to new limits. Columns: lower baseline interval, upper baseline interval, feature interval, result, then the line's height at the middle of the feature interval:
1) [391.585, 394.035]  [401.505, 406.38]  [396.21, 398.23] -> 0.540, 16.2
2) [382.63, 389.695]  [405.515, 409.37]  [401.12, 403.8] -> -0.321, 16.8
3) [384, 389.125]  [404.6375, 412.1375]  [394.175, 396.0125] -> -0.080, 16.2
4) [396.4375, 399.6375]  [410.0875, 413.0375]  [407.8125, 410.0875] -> -0.064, 14.6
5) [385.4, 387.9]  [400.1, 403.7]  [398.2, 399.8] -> 0.115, 18.4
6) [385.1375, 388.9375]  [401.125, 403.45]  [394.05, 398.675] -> 0.859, 17.9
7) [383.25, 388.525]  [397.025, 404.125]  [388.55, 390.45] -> 0.341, 16.3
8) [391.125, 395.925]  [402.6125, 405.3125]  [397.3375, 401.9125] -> -0.090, 17.1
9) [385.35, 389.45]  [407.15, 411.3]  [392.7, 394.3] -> 0.228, 15.6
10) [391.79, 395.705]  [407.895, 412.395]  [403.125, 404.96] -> -0.378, 14.9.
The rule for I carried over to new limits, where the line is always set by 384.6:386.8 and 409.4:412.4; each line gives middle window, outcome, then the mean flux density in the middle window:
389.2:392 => 0.16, 16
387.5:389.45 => 0.43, 13.5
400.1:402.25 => -0.47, 18.6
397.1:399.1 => 0.07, 15.2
